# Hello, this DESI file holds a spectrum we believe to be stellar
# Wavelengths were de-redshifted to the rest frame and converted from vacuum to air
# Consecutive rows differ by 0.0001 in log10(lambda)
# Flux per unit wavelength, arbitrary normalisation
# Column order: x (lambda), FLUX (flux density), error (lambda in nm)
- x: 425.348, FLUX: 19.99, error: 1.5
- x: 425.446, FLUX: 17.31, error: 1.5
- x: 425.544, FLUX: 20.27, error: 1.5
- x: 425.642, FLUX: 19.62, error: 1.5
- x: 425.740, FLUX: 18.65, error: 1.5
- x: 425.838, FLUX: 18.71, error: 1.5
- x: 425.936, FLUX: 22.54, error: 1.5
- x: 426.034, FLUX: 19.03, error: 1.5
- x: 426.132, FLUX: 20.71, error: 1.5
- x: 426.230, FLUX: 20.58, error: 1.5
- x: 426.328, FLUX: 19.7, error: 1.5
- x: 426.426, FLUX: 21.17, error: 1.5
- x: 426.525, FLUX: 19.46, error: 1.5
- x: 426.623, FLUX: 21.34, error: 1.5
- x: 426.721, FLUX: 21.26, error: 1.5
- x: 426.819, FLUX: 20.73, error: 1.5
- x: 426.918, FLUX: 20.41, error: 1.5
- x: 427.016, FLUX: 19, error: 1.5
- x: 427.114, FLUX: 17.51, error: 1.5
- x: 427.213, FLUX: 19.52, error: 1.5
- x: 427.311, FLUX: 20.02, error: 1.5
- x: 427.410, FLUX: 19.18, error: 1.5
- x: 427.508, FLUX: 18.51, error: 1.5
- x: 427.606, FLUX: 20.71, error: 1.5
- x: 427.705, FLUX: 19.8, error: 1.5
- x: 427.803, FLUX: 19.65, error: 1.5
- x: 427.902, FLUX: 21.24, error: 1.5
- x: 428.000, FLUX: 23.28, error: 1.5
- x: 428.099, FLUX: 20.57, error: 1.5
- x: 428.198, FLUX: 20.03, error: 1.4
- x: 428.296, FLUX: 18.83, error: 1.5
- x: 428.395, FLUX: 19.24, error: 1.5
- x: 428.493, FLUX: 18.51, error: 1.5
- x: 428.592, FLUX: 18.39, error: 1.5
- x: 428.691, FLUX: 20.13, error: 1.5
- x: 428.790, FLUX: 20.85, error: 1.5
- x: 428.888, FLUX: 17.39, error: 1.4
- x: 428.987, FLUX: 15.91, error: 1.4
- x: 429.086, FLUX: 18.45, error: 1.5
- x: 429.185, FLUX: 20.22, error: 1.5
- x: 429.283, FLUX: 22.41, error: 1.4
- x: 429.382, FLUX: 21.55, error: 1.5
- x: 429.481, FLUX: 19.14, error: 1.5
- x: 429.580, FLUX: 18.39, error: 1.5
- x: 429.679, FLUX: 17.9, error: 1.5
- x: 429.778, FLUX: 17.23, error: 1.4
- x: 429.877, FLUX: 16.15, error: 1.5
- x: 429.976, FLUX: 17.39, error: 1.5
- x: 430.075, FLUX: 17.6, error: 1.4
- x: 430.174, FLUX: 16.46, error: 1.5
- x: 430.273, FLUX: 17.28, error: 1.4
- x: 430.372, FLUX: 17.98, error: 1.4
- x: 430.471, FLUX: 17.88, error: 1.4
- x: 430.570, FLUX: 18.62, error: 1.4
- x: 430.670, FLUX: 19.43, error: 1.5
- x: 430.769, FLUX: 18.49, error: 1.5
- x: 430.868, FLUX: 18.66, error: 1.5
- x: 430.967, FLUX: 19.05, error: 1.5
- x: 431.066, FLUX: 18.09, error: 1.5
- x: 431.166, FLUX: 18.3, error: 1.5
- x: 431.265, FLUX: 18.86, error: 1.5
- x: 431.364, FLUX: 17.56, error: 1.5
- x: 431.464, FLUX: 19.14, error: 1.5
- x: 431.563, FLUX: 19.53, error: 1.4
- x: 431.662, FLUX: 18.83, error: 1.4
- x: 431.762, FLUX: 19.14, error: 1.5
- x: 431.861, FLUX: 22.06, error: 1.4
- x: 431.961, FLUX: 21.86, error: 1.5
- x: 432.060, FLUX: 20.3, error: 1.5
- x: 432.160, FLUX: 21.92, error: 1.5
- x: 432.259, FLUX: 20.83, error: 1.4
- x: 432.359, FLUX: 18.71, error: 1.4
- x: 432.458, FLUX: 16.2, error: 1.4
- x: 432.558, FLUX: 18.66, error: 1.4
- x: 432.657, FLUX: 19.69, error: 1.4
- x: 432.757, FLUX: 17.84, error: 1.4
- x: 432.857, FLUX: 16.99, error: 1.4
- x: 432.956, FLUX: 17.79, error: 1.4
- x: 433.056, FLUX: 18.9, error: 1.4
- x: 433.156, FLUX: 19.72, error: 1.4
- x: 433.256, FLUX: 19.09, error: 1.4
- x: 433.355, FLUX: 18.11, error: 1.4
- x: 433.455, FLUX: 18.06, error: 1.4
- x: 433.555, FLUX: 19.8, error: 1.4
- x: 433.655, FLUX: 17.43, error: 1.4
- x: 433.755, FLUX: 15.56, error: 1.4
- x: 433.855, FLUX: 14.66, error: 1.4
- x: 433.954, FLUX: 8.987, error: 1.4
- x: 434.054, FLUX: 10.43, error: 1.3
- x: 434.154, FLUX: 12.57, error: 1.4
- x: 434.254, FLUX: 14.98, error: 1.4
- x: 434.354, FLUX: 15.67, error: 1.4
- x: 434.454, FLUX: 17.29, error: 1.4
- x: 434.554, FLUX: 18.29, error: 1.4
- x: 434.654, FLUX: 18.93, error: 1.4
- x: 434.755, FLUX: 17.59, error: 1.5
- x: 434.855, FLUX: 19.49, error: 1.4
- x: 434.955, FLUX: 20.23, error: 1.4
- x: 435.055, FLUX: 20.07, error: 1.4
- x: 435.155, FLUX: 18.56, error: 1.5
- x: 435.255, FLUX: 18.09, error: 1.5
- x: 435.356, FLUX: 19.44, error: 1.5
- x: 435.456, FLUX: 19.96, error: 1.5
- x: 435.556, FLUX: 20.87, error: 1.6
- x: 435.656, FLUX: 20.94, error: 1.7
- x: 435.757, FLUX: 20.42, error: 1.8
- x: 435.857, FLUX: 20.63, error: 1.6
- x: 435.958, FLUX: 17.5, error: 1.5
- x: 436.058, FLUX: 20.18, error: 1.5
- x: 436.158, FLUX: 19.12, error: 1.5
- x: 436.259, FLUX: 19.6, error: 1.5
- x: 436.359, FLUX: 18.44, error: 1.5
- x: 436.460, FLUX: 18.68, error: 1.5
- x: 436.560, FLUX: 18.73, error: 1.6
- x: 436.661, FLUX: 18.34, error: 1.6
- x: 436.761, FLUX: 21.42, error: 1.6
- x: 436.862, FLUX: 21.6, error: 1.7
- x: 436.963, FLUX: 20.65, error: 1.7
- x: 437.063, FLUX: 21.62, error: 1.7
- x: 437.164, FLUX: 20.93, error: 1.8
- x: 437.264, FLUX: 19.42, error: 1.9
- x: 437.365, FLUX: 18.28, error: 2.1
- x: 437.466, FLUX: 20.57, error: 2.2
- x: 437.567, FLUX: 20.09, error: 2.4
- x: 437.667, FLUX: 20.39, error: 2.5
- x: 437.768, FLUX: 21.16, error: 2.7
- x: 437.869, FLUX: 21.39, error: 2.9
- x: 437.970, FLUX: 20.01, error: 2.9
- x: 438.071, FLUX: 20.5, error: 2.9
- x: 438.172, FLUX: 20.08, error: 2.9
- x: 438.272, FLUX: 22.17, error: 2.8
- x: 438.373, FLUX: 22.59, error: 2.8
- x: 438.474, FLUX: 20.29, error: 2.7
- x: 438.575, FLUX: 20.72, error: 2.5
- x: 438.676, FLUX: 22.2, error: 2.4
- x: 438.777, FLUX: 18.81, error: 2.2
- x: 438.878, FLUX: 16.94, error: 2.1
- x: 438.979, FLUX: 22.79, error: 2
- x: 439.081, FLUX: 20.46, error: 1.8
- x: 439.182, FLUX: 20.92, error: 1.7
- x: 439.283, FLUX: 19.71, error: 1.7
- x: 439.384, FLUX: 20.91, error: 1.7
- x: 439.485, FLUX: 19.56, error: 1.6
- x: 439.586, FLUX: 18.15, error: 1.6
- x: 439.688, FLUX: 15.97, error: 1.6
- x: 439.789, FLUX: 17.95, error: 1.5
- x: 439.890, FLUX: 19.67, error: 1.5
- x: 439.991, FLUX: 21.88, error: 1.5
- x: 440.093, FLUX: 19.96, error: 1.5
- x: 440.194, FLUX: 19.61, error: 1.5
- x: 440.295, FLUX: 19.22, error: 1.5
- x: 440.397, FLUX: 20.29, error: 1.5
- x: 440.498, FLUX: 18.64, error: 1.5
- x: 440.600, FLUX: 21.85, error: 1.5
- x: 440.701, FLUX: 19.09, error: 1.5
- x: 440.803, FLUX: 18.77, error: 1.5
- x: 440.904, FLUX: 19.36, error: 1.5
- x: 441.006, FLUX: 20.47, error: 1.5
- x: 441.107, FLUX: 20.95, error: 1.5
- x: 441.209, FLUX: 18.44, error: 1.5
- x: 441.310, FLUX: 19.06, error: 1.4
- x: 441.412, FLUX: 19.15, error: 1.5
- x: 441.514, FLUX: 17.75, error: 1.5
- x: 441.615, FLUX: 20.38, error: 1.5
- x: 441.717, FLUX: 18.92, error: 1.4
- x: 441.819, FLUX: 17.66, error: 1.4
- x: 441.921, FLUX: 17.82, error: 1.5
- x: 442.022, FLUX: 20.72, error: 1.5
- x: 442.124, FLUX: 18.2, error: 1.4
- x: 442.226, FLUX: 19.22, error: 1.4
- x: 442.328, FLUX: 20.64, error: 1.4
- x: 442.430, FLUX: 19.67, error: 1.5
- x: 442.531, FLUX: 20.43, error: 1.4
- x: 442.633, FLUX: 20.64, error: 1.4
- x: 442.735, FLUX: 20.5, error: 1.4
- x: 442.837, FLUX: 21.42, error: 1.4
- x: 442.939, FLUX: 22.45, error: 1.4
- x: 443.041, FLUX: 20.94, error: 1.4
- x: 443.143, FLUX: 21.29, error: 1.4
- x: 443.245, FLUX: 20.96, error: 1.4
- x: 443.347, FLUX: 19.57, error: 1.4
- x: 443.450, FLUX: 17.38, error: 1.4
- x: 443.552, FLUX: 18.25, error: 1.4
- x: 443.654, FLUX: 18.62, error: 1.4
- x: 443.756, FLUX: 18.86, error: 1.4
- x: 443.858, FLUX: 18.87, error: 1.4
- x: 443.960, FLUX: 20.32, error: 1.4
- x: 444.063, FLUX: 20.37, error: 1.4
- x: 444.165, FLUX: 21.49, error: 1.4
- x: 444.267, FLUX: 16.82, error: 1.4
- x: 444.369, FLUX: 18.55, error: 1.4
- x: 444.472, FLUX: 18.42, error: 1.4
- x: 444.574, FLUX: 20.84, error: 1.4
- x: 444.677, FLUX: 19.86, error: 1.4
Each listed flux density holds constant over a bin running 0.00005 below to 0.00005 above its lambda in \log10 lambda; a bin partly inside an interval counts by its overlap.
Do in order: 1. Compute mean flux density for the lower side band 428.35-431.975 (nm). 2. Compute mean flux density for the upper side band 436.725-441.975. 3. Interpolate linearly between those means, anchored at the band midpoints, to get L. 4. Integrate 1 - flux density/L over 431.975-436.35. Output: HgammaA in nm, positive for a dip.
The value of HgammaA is 0.25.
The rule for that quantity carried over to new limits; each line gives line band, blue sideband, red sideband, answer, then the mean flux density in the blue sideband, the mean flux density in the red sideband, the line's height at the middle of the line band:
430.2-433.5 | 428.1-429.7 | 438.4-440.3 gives 0.09 nm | 19.3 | 19.8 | 19.4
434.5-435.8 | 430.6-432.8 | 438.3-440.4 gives 0.01 nm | 19.2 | 19.9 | 19.6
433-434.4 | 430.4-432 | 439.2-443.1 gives 0.23 nm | 19.1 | 19.7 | 19.2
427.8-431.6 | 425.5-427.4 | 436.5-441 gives 0.22 nm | 20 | 20.1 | 20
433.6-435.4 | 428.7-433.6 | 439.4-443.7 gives 0.23 nm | 18.8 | 19.6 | 19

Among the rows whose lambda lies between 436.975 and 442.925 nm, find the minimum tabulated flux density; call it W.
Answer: 15.97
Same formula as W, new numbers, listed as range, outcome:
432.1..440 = 8.987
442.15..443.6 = 17.38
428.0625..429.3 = 15.91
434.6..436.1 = 17.5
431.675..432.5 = 16.2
